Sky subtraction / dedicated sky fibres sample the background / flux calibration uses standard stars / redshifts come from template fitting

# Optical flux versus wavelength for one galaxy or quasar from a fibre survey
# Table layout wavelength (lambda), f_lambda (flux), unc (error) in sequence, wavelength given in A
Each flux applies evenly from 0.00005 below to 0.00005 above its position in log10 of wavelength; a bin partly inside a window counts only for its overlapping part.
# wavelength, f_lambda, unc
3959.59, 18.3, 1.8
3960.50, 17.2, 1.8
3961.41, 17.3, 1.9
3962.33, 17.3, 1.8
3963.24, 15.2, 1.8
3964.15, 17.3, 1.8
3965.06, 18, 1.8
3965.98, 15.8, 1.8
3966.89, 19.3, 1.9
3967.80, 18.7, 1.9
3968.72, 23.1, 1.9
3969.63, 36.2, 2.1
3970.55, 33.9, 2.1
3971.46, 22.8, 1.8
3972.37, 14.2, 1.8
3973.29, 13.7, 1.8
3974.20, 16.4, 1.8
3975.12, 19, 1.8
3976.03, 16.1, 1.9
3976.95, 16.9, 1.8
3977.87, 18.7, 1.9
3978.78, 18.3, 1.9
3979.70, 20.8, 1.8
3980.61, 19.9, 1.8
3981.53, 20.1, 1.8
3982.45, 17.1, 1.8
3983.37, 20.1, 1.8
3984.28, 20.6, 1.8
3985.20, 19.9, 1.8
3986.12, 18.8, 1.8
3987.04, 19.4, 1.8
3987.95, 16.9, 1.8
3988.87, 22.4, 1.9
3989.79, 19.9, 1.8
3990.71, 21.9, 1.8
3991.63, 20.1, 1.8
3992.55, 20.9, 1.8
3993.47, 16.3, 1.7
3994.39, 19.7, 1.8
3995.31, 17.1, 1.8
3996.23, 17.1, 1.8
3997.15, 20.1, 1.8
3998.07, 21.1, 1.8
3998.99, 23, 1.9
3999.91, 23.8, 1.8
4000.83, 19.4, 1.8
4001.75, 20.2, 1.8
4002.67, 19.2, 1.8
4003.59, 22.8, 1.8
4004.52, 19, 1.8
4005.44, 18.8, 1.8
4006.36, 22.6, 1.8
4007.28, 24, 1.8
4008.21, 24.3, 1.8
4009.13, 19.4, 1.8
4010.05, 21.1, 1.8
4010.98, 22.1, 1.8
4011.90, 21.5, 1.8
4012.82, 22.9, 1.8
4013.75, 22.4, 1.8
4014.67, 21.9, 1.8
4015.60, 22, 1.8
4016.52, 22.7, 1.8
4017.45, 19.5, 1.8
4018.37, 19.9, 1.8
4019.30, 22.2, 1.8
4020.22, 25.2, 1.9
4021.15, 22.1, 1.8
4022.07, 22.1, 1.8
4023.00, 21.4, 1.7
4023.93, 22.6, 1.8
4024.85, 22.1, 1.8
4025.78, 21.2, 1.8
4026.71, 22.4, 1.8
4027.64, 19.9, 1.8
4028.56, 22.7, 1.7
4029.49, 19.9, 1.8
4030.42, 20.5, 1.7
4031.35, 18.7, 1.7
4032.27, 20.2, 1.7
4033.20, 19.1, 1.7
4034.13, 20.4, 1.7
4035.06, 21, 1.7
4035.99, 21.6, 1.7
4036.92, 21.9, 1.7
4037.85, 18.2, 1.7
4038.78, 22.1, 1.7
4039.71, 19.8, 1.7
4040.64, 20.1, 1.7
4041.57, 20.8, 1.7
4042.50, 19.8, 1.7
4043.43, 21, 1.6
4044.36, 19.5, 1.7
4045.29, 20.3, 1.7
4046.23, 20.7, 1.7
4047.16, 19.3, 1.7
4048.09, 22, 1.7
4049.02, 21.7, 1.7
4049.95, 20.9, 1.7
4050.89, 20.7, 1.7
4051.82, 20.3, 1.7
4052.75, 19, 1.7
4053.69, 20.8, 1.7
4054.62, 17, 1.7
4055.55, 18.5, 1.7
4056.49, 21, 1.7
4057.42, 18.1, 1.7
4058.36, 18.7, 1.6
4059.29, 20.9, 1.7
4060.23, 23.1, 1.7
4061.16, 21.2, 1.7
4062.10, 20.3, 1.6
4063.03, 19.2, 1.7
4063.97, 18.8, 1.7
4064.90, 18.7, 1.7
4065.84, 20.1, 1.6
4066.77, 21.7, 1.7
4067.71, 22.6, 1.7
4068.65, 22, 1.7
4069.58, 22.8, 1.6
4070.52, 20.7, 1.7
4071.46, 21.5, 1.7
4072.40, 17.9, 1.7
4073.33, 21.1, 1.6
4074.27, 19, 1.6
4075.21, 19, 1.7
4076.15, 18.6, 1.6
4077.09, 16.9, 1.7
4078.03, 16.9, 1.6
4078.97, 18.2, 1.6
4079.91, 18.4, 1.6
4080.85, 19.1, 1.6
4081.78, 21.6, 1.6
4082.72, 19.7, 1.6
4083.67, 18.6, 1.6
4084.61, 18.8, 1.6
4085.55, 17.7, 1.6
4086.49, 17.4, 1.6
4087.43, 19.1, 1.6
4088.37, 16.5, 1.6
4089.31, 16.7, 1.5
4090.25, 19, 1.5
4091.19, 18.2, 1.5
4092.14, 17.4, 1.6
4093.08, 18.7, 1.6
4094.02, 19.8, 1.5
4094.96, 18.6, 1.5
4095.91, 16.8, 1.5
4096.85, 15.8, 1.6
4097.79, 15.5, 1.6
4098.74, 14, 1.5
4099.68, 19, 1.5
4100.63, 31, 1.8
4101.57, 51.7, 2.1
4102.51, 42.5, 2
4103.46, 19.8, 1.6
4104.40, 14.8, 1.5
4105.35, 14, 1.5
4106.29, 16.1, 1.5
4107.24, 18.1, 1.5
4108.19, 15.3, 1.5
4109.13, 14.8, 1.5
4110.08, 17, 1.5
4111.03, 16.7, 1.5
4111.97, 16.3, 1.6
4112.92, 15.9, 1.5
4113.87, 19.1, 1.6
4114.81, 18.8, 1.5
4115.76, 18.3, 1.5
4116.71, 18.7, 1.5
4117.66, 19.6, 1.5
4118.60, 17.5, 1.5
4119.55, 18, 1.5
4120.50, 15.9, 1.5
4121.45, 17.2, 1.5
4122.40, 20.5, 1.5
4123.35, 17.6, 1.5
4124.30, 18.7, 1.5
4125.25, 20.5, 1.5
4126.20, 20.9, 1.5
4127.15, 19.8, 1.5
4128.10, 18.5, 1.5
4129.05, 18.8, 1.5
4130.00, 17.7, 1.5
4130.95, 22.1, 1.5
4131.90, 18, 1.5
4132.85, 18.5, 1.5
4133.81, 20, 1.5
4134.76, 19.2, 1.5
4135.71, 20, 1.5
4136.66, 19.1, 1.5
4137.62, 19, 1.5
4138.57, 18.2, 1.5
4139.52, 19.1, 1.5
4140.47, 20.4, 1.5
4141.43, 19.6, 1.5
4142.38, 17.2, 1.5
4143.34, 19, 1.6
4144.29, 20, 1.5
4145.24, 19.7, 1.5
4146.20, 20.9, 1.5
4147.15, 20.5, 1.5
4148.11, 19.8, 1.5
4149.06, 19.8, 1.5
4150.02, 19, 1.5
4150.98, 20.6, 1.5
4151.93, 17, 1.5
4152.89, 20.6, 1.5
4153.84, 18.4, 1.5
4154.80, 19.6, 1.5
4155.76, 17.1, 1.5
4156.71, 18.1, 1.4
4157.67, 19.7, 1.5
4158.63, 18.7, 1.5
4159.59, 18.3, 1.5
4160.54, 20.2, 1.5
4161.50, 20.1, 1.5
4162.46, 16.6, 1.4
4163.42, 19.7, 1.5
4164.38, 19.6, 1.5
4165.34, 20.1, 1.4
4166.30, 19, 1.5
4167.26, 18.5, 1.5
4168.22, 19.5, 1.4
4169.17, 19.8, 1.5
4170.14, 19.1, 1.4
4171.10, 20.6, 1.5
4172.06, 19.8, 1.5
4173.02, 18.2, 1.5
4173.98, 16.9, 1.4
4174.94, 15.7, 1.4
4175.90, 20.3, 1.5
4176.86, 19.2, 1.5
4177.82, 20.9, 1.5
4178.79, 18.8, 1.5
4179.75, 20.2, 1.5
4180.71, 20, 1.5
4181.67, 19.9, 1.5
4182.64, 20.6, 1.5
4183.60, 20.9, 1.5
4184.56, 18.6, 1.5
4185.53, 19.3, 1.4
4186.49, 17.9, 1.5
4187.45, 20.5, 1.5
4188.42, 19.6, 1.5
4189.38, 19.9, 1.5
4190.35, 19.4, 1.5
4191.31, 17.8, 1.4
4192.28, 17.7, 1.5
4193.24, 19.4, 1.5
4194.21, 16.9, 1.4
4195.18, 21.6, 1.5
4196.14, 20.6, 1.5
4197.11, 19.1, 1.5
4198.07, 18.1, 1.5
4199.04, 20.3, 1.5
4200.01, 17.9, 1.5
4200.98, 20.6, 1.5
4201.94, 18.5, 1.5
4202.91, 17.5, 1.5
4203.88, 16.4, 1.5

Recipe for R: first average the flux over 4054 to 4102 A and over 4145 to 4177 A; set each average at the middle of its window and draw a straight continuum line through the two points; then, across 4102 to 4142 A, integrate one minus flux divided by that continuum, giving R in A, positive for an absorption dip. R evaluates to 1.3 A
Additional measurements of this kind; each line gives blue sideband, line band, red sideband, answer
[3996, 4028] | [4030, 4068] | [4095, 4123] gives 1.0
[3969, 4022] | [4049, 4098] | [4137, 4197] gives 1.9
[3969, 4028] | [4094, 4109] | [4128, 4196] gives -1.1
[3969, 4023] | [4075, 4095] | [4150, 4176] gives 1.4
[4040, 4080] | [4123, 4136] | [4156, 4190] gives 0.2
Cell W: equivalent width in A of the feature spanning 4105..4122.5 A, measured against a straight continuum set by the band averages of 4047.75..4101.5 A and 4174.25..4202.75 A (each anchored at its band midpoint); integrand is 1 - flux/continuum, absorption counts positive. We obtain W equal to 2.1 A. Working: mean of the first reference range 19.7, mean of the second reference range 19.3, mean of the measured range 17.2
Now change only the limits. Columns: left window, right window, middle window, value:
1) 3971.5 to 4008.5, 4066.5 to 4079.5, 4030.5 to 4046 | -0.4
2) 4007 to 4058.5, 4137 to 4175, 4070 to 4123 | 2.2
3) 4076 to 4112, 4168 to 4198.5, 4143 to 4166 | 0.0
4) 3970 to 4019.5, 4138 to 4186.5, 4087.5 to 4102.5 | -1.2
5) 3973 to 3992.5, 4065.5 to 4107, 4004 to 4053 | -4.1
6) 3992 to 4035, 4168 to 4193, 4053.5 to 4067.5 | 0.4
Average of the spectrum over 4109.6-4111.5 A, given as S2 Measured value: 16.8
